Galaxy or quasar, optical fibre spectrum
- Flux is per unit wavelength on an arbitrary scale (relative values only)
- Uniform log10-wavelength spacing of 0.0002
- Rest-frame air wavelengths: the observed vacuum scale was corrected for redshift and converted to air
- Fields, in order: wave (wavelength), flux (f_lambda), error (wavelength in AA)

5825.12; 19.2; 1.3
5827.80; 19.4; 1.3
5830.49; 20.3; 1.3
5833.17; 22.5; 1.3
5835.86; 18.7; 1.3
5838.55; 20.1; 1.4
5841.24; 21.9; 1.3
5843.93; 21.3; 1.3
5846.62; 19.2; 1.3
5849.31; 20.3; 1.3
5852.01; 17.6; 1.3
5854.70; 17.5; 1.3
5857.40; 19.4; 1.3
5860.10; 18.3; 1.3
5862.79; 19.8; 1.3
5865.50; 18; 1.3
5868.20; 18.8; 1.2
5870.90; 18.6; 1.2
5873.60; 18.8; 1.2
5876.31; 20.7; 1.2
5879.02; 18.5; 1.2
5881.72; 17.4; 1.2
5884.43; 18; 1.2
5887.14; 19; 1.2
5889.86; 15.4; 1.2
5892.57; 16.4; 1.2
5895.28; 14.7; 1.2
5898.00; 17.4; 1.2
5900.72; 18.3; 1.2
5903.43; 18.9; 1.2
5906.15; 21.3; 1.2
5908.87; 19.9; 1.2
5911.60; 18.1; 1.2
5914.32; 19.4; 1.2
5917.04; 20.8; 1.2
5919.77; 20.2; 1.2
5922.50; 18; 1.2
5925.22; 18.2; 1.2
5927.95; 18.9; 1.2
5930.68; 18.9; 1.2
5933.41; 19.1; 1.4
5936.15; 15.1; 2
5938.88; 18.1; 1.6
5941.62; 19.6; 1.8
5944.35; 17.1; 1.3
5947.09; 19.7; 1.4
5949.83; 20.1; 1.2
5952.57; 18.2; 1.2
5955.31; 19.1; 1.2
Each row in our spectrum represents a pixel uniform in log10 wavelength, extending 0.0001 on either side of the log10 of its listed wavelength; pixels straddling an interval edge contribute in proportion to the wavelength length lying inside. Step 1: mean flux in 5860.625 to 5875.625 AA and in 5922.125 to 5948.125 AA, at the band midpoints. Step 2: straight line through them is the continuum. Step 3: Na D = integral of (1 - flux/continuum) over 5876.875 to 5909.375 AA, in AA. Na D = 1.20 AA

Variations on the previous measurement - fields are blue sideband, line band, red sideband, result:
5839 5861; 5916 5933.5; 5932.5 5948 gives -0.8 AA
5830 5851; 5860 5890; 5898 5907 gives 1.7 AA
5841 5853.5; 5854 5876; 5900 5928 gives 1.1 AA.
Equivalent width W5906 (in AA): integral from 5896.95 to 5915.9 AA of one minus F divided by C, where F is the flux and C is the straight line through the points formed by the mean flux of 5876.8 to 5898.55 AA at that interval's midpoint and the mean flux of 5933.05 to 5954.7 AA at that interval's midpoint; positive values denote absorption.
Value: -1.6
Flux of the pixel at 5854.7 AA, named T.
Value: 17.5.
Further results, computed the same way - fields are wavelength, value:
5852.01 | 17.6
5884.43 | 18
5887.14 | 19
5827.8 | 19.4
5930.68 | 18.9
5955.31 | 19.1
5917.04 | 20.8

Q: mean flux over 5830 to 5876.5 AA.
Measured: 19.5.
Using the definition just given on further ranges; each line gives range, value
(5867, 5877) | 19.1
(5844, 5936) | 18.6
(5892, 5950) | 18.6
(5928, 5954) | 18.5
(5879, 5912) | 17.9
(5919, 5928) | 18.7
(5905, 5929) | 19.4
